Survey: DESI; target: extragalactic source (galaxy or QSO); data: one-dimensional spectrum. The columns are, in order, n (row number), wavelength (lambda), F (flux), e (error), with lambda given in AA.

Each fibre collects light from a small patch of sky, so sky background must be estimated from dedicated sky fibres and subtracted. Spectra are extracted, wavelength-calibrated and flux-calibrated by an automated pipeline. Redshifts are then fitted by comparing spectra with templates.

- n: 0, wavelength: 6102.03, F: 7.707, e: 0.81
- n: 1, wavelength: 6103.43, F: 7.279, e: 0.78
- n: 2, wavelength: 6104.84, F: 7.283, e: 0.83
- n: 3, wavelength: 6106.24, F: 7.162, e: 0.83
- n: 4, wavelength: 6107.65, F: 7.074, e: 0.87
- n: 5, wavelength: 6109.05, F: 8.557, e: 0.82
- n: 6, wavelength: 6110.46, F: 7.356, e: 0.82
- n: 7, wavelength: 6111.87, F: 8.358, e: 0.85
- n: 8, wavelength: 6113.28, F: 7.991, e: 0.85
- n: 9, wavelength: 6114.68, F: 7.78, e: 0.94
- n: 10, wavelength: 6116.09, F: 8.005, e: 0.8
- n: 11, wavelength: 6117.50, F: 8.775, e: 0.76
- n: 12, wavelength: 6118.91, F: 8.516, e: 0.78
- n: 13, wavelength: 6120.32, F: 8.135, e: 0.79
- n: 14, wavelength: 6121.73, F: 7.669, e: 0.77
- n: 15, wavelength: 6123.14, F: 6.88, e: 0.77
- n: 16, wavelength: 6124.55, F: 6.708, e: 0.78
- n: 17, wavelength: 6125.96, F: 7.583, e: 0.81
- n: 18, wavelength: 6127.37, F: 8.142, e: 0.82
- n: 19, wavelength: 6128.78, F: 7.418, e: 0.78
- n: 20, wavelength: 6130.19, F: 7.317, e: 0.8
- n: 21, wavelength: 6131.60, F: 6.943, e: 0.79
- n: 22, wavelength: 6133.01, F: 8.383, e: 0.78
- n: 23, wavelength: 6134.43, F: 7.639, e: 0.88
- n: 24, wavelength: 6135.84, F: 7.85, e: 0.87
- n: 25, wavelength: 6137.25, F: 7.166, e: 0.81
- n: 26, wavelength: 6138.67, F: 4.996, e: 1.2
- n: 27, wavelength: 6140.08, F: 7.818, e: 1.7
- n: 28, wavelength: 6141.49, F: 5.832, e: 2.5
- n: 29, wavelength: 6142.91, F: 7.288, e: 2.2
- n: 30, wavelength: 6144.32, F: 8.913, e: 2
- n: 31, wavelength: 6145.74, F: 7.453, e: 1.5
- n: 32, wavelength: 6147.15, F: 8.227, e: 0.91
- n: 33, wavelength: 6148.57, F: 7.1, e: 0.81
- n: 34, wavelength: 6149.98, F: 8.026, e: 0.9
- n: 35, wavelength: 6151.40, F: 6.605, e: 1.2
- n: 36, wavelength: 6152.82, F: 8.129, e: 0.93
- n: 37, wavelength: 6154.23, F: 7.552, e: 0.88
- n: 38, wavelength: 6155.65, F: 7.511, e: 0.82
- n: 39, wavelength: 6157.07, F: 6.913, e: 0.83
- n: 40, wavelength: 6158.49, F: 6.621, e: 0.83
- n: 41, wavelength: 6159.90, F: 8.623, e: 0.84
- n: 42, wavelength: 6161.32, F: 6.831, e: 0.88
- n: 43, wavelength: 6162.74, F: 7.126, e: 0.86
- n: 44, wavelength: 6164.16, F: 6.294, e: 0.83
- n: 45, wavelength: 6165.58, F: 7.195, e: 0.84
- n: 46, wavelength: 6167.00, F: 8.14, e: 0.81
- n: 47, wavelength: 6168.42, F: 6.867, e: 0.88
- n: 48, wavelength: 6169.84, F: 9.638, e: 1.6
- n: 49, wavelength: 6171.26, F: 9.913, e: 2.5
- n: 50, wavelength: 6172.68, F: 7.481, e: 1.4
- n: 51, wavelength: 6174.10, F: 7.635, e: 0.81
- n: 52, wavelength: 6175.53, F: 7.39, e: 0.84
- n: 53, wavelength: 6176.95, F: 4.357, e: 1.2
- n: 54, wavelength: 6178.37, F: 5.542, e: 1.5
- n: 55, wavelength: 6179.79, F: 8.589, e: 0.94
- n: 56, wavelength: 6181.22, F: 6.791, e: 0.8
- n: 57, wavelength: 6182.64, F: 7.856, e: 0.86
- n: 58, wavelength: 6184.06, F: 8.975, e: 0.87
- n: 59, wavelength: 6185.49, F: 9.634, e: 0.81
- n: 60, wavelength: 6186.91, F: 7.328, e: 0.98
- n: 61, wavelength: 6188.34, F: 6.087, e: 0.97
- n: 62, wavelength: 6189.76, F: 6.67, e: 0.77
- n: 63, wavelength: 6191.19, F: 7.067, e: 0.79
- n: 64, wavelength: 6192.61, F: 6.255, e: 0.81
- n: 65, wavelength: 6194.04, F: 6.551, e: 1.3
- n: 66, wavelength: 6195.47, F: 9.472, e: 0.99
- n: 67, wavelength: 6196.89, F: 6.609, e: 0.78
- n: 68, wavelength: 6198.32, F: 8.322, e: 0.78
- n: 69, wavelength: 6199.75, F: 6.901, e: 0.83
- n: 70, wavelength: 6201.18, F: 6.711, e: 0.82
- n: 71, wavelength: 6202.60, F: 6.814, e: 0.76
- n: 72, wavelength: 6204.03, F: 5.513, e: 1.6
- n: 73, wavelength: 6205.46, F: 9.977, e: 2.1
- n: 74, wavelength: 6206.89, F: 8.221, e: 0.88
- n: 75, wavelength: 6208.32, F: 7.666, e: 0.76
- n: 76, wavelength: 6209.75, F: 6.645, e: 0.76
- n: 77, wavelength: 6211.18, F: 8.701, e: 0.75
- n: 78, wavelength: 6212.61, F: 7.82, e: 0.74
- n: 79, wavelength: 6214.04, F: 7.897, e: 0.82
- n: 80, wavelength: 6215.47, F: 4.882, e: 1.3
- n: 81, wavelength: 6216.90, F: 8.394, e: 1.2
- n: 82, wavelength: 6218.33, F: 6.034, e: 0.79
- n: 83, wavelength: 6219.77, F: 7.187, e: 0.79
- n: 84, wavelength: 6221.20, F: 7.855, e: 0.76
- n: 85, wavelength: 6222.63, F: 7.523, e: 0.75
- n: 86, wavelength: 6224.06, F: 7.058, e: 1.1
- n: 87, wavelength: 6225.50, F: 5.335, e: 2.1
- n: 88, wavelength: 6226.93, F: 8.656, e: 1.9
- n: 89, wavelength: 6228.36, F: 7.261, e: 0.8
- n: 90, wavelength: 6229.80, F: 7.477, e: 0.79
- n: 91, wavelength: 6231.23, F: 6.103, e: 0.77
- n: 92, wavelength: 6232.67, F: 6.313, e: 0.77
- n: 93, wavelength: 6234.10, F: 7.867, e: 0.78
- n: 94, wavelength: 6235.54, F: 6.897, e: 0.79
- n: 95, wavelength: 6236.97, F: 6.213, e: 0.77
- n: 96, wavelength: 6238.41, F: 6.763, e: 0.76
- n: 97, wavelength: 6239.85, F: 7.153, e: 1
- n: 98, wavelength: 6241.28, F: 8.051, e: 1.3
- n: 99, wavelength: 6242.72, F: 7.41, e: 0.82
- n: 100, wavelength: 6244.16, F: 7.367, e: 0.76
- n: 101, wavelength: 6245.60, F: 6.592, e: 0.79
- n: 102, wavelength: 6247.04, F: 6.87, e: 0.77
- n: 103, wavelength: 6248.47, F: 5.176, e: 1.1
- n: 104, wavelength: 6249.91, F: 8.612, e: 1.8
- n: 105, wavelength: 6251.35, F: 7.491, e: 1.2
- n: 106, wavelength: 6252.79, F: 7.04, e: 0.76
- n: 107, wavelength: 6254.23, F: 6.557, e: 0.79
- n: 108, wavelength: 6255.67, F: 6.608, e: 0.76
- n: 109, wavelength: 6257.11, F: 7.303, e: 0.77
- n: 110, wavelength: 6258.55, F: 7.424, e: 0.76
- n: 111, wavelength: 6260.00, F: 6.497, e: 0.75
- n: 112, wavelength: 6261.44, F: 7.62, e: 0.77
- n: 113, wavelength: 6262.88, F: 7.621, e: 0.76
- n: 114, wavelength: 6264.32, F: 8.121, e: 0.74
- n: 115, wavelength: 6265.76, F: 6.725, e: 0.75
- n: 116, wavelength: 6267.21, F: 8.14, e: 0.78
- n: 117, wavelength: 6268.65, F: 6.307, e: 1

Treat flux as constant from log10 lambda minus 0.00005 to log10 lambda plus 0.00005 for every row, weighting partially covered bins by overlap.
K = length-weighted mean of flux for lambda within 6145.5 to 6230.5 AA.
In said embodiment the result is 7.4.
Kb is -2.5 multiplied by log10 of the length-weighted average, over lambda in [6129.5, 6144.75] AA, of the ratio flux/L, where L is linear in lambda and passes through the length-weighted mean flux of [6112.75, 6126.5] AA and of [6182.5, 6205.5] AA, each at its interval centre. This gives 0.06 mag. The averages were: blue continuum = 7.81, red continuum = 7.37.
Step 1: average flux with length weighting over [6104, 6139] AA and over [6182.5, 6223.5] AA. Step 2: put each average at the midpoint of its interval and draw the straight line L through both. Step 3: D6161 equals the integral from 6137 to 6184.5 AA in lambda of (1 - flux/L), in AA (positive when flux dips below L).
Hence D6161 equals 0.9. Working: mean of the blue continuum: 7.61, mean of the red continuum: 7.43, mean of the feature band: 7.39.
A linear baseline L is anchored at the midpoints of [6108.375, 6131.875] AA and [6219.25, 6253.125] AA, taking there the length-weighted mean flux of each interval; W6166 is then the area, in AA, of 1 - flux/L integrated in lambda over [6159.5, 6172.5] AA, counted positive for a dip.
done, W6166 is -0.5 AA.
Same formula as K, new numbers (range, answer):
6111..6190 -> 7.53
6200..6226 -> 7.24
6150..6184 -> 7.42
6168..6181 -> 7.48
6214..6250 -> 6.99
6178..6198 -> 7.44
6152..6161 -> 7.52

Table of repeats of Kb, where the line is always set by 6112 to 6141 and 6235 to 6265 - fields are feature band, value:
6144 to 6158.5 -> -0.01 mag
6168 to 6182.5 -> -0.01 mag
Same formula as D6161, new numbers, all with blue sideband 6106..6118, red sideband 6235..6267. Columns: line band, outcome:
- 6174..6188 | 0.3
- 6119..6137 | 0.5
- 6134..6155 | 1.0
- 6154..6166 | 0.7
